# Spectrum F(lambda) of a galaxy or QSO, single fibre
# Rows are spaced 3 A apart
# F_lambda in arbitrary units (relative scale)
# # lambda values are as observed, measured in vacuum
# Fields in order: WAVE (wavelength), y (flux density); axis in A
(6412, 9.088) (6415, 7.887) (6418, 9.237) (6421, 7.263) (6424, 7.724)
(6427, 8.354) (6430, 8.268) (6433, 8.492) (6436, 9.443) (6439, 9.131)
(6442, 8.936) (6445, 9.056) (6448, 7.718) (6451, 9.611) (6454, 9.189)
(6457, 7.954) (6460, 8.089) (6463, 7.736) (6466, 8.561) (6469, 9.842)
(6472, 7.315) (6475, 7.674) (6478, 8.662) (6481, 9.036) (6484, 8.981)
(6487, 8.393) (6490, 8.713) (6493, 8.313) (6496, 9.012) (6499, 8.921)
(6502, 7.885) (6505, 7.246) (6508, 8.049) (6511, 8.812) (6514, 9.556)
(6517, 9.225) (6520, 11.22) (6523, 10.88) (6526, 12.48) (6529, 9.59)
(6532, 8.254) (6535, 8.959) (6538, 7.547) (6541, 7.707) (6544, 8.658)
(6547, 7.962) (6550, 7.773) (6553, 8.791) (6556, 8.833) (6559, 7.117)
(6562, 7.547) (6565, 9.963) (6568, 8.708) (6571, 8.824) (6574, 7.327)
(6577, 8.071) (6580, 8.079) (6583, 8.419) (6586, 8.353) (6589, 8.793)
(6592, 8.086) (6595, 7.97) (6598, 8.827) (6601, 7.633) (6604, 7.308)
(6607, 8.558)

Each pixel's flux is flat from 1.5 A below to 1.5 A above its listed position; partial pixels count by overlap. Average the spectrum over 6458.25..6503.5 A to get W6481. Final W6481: 8.47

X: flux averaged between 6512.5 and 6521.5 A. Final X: 10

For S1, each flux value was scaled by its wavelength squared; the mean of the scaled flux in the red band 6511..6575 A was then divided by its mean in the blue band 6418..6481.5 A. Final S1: 1.1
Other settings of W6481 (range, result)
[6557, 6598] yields 8.28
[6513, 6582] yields 8.82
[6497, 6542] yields 9.1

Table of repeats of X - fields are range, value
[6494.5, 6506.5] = 8.27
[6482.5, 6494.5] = 8.6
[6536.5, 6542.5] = 7.63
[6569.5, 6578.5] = 8.07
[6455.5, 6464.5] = 7.93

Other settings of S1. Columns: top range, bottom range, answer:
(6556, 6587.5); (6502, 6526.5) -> 0.89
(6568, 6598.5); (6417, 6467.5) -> 1.02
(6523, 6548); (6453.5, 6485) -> 1.09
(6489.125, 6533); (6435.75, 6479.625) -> 1.09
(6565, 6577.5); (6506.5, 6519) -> 0.96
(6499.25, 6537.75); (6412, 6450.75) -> 1.12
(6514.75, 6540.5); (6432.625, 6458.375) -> 1.12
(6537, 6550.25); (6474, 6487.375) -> 0.94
